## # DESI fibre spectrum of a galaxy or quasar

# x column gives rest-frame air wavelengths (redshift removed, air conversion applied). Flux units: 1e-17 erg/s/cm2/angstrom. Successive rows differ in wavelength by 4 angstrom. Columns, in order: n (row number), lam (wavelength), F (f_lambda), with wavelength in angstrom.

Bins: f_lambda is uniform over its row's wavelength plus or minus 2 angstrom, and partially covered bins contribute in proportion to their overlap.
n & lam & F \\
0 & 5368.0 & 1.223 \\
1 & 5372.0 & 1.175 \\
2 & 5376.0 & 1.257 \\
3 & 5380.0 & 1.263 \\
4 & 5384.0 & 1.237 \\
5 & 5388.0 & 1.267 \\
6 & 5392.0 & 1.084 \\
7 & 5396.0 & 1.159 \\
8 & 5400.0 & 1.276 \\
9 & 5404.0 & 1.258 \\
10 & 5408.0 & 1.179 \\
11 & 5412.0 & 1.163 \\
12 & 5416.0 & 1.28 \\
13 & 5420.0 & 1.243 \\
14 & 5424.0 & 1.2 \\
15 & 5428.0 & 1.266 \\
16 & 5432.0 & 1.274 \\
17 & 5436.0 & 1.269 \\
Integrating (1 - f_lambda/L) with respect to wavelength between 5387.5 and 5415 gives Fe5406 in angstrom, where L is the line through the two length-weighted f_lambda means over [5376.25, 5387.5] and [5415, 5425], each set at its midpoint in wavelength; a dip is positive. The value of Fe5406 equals 1.1 angstrom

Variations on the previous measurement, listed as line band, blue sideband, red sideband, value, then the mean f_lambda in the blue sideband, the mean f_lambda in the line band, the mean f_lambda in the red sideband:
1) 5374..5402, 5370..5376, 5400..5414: -0.3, 1.2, 1.22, 1.21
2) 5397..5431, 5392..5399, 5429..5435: -0.5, 1.15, 1.23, 1.27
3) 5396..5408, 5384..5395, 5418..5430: -0.3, 1.19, 1.23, 1.24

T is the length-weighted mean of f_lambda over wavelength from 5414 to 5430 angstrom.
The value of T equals 1.25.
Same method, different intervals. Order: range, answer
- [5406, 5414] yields 1.17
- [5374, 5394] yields 1.22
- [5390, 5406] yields 1.19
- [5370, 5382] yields 1.23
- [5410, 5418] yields 1.22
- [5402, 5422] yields 1.22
